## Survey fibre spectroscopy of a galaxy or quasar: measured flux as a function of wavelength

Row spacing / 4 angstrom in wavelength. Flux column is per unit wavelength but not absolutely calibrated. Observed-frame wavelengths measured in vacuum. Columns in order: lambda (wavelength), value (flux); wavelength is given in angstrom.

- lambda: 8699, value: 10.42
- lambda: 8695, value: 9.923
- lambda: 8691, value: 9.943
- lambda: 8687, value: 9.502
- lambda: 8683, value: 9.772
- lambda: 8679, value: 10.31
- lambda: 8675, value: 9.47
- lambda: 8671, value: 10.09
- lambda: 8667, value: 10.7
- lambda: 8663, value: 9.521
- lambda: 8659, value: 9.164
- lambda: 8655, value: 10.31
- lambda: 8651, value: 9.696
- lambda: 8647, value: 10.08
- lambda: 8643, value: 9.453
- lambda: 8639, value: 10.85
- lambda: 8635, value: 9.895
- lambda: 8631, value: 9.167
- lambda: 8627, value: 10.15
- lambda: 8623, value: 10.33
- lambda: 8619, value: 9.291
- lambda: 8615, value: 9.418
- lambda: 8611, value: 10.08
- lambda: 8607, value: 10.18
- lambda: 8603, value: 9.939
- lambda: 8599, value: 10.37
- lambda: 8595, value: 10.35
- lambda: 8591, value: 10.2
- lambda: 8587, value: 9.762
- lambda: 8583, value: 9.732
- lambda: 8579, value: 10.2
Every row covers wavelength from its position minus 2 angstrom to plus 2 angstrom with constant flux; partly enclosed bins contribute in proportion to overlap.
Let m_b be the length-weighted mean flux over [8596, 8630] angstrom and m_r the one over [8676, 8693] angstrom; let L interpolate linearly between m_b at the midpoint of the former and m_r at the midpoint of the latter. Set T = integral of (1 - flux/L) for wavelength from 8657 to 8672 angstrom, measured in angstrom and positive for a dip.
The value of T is 0.0 angstrom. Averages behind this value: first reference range 9.96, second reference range 9.86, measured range 9.85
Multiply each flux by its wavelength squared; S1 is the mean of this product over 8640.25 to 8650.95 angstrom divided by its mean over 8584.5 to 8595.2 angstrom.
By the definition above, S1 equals 0.99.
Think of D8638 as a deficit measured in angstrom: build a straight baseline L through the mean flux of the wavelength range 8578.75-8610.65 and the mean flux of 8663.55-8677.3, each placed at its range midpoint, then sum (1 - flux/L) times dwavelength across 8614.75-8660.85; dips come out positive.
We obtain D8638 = 1.0 angstrom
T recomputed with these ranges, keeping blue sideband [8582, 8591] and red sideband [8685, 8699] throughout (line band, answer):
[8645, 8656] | -0.2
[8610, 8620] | 0.3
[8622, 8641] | -0.4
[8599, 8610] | -0.3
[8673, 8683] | 0.0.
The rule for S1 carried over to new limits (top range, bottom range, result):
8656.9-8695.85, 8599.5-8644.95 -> 1.01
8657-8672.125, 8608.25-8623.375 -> 1.02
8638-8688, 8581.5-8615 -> 1.00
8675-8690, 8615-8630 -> 1.01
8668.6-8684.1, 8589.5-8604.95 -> 0.99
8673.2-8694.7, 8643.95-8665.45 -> 1.01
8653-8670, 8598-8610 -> 0.99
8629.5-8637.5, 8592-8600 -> 0.94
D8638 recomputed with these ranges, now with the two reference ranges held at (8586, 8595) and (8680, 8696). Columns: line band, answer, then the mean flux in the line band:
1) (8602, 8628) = 0.3 angstrom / 9.9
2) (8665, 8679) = -0.4 angstrom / 10.1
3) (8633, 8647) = -0.2 angstrom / 10.1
